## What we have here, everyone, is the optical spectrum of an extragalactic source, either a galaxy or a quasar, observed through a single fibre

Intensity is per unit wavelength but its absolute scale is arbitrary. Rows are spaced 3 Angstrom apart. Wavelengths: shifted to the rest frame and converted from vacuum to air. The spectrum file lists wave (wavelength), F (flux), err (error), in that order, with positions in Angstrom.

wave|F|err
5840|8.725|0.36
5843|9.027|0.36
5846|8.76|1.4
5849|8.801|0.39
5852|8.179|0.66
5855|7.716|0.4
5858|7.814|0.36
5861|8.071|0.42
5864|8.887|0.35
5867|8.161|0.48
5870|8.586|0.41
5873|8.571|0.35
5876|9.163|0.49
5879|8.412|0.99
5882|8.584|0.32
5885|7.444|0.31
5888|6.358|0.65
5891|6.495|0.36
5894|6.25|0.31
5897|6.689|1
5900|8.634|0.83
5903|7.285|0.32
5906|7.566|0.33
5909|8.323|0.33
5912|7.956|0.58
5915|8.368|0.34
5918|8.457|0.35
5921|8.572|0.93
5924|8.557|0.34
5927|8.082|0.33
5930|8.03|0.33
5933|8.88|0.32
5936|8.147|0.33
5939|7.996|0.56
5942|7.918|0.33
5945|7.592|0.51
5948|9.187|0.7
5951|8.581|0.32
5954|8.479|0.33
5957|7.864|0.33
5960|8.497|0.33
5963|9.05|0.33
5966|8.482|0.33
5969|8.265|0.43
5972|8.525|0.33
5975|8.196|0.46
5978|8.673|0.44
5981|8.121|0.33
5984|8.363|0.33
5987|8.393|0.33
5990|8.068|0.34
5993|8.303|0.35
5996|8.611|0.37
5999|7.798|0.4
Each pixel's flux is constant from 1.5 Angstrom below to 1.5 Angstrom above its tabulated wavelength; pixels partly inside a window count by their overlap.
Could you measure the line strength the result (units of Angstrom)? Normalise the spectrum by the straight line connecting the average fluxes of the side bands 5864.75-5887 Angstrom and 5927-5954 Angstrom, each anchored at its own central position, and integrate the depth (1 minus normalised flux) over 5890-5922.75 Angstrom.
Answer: 2.5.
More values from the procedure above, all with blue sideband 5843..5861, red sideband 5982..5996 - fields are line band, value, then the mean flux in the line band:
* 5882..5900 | 2.89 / 6.97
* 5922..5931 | 0.06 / 8.25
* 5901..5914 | 0.73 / 7.84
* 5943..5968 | -0.43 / 8.45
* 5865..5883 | -0.61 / 8.59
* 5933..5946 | 0.42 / 8.04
